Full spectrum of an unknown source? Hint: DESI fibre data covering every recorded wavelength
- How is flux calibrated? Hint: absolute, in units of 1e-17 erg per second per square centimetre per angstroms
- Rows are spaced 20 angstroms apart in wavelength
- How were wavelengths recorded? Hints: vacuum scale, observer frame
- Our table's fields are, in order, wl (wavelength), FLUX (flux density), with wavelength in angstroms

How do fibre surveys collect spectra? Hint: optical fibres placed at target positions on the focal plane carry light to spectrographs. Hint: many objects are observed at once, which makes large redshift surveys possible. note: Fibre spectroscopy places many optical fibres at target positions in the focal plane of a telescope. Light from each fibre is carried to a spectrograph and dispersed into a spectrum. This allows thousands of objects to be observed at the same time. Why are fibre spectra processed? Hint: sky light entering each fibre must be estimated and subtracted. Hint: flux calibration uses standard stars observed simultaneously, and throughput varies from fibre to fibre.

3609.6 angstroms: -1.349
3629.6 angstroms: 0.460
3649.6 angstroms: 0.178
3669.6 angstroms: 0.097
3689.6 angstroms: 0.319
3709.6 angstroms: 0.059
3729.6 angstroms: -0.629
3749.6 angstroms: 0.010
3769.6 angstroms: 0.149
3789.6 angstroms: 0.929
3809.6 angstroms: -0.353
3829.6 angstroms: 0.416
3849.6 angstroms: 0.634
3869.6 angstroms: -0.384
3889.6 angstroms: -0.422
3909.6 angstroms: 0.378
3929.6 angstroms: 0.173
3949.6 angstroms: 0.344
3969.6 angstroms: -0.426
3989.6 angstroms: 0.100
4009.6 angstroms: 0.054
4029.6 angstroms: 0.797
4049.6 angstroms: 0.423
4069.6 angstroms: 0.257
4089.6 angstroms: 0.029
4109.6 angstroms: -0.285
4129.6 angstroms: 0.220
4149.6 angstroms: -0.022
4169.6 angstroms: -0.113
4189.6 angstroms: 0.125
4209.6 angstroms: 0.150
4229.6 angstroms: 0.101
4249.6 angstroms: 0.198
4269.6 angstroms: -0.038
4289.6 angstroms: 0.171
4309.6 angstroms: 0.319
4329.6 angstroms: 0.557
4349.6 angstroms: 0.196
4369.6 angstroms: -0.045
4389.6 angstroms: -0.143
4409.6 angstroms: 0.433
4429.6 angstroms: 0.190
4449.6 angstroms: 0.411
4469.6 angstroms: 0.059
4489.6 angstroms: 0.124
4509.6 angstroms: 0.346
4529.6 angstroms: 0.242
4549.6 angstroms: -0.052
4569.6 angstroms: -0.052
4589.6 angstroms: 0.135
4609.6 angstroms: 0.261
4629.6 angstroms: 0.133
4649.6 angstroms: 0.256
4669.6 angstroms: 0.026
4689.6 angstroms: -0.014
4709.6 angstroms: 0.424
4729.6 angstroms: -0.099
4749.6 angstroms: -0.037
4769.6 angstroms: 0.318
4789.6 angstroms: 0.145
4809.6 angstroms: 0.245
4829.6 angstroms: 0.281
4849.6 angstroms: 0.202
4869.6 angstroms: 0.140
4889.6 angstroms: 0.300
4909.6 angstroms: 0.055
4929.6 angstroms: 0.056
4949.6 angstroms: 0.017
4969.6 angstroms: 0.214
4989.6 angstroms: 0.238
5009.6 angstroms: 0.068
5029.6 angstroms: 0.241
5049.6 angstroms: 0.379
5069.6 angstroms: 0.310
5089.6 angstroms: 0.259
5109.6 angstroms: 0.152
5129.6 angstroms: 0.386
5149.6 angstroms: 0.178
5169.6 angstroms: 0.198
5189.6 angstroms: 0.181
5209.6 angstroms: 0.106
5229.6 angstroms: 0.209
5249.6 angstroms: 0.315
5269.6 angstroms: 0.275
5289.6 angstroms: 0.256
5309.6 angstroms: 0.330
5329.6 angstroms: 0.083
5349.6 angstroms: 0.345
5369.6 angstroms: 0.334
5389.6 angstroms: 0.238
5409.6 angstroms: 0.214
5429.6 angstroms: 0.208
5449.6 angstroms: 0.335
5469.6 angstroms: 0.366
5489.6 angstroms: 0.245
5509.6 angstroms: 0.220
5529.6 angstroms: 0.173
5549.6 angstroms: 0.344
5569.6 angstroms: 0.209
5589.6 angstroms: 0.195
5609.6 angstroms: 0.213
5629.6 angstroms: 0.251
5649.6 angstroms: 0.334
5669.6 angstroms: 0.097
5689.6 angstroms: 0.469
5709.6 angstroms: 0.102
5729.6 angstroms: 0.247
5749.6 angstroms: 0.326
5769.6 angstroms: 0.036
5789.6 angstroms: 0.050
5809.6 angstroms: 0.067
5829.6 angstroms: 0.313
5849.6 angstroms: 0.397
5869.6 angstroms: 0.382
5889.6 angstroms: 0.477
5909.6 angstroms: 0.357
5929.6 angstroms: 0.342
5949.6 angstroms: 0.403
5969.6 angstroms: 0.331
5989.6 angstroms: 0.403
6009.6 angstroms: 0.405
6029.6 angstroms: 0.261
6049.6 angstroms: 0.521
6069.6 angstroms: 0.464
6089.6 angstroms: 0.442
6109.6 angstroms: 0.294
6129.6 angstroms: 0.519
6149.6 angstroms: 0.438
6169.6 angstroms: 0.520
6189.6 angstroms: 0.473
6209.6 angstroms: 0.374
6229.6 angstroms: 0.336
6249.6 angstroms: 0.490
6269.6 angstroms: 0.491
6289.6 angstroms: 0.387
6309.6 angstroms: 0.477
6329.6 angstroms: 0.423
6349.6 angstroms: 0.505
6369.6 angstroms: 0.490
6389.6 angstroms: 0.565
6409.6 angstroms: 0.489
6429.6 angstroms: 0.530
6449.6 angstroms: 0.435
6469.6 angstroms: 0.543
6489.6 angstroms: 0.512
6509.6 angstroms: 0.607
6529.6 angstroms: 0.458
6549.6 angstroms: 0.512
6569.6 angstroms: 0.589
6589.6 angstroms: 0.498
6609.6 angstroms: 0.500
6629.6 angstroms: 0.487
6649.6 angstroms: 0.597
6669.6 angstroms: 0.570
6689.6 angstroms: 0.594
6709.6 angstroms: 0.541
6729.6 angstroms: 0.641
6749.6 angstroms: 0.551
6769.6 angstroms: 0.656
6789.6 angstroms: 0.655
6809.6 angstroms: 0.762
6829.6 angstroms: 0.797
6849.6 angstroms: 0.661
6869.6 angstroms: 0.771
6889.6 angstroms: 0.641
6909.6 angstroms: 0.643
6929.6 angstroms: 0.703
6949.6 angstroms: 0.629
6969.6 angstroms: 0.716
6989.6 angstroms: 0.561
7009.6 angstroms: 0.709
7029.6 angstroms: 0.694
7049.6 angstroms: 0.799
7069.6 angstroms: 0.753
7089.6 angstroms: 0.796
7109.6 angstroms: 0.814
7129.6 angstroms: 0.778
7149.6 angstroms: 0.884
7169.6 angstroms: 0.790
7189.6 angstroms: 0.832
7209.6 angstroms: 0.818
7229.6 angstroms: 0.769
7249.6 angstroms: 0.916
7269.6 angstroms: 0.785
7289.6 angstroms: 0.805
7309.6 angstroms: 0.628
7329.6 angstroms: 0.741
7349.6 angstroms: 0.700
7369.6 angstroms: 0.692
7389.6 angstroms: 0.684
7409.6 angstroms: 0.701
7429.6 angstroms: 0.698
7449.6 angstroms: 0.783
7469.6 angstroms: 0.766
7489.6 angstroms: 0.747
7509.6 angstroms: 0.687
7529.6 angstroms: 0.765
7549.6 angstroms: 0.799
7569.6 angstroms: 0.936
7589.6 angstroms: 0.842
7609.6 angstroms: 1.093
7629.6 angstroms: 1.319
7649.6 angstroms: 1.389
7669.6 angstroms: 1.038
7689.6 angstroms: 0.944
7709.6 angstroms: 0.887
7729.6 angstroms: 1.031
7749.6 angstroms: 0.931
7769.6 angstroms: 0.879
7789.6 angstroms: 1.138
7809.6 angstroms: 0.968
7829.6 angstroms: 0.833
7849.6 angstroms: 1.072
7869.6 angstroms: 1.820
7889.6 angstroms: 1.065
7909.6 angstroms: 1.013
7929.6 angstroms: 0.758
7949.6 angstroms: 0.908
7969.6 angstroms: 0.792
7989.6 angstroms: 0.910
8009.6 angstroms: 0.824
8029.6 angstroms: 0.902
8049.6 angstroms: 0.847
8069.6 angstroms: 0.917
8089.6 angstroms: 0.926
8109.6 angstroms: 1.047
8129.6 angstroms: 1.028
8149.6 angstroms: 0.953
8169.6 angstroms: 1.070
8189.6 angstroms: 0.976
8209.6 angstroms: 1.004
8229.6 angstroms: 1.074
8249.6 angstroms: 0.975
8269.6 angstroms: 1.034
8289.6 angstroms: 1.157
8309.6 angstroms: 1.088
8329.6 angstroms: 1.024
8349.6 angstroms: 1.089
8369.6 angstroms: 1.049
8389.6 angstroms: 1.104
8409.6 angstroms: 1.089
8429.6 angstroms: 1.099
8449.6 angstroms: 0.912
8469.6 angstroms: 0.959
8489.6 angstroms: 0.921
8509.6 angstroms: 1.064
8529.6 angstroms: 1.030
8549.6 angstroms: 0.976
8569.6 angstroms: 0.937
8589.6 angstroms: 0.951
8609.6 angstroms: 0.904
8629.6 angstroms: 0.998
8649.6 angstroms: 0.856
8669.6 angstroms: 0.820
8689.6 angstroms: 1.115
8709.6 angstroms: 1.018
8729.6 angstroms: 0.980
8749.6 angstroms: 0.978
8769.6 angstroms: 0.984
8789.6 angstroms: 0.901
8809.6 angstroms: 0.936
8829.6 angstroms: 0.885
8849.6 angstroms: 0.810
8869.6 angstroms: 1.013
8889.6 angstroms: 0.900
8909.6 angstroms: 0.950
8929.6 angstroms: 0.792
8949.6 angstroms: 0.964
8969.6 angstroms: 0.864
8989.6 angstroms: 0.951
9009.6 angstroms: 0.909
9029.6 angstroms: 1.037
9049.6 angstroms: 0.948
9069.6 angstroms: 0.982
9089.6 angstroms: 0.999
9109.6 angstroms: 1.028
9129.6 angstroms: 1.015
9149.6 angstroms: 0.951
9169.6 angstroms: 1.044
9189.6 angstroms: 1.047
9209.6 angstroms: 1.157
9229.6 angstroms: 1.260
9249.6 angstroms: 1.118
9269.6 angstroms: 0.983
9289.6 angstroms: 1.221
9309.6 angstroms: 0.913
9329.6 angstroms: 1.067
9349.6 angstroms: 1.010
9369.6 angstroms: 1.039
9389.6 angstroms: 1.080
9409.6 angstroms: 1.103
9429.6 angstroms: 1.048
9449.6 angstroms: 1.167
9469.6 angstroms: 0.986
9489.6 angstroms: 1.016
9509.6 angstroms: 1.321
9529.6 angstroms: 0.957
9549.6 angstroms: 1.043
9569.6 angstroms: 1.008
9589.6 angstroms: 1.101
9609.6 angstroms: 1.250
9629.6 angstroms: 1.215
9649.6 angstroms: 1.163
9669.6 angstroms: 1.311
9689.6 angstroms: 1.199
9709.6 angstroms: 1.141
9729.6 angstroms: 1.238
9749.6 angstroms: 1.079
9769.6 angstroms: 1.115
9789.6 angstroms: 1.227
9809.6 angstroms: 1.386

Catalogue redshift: 0.57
